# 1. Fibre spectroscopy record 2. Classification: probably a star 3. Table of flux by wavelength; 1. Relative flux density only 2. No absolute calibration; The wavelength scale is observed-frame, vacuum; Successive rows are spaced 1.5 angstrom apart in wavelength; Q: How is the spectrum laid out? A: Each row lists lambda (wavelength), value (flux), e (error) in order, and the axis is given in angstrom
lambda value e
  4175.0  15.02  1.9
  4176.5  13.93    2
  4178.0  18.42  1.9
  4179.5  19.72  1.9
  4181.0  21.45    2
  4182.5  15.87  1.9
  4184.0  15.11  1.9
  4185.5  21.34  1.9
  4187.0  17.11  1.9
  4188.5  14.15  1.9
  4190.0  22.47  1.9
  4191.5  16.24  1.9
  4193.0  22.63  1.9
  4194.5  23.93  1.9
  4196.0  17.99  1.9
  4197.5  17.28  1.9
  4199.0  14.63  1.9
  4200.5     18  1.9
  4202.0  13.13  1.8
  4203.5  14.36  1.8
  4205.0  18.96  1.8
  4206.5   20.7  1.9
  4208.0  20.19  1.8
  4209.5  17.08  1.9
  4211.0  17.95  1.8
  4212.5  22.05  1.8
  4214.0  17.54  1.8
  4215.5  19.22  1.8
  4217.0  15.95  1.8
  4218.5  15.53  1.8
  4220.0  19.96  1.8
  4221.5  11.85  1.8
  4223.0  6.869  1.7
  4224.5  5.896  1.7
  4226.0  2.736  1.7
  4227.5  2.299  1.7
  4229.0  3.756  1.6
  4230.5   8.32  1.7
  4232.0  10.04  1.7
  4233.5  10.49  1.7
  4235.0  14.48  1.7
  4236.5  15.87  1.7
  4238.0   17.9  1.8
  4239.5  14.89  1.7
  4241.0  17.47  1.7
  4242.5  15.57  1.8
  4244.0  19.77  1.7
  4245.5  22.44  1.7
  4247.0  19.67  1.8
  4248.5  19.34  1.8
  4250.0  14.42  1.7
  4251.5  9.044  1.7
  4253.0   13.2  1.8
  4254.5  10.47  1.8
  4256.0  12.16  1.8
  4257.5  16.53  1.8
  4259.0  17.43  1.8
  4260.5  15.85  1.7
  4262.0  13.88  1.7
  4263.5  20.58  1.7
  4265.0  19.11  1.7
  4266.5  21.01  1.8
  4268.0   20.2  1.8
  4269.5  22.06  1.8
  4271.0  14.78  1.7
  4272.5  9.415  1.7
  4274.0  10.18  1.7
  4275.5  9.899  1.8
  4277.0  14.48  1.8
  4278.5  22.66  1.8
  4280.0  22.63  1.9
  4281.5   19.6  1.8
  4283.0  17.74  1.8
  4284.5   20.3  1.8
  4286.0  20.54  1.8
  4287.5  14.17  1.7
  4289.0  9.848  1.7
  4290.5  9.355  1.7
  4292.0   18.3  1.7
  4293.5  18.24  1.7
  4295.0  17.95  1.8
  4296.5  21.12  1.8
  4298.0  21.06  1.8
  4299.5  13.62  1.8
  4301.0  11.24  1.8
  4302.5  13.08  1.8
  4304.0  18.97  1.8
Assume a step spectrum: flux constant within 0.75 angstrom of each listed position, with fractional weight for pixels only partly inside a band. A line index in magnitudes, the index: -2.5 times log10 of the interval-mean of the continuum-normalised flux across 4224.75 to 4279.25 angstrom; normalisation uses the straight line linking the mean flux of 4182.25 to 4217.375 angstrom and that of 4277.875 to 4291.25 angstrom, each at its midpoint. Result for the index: 0.22 mag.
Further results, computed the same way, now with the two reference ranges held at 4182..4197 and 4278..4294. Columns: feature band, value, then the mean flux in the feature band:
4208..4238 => 0.385 mag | 12.8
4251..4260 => 0.318 mag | 13.3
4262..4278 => 0.099 mag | 16.2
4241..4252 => 0.037 mag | 17.4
